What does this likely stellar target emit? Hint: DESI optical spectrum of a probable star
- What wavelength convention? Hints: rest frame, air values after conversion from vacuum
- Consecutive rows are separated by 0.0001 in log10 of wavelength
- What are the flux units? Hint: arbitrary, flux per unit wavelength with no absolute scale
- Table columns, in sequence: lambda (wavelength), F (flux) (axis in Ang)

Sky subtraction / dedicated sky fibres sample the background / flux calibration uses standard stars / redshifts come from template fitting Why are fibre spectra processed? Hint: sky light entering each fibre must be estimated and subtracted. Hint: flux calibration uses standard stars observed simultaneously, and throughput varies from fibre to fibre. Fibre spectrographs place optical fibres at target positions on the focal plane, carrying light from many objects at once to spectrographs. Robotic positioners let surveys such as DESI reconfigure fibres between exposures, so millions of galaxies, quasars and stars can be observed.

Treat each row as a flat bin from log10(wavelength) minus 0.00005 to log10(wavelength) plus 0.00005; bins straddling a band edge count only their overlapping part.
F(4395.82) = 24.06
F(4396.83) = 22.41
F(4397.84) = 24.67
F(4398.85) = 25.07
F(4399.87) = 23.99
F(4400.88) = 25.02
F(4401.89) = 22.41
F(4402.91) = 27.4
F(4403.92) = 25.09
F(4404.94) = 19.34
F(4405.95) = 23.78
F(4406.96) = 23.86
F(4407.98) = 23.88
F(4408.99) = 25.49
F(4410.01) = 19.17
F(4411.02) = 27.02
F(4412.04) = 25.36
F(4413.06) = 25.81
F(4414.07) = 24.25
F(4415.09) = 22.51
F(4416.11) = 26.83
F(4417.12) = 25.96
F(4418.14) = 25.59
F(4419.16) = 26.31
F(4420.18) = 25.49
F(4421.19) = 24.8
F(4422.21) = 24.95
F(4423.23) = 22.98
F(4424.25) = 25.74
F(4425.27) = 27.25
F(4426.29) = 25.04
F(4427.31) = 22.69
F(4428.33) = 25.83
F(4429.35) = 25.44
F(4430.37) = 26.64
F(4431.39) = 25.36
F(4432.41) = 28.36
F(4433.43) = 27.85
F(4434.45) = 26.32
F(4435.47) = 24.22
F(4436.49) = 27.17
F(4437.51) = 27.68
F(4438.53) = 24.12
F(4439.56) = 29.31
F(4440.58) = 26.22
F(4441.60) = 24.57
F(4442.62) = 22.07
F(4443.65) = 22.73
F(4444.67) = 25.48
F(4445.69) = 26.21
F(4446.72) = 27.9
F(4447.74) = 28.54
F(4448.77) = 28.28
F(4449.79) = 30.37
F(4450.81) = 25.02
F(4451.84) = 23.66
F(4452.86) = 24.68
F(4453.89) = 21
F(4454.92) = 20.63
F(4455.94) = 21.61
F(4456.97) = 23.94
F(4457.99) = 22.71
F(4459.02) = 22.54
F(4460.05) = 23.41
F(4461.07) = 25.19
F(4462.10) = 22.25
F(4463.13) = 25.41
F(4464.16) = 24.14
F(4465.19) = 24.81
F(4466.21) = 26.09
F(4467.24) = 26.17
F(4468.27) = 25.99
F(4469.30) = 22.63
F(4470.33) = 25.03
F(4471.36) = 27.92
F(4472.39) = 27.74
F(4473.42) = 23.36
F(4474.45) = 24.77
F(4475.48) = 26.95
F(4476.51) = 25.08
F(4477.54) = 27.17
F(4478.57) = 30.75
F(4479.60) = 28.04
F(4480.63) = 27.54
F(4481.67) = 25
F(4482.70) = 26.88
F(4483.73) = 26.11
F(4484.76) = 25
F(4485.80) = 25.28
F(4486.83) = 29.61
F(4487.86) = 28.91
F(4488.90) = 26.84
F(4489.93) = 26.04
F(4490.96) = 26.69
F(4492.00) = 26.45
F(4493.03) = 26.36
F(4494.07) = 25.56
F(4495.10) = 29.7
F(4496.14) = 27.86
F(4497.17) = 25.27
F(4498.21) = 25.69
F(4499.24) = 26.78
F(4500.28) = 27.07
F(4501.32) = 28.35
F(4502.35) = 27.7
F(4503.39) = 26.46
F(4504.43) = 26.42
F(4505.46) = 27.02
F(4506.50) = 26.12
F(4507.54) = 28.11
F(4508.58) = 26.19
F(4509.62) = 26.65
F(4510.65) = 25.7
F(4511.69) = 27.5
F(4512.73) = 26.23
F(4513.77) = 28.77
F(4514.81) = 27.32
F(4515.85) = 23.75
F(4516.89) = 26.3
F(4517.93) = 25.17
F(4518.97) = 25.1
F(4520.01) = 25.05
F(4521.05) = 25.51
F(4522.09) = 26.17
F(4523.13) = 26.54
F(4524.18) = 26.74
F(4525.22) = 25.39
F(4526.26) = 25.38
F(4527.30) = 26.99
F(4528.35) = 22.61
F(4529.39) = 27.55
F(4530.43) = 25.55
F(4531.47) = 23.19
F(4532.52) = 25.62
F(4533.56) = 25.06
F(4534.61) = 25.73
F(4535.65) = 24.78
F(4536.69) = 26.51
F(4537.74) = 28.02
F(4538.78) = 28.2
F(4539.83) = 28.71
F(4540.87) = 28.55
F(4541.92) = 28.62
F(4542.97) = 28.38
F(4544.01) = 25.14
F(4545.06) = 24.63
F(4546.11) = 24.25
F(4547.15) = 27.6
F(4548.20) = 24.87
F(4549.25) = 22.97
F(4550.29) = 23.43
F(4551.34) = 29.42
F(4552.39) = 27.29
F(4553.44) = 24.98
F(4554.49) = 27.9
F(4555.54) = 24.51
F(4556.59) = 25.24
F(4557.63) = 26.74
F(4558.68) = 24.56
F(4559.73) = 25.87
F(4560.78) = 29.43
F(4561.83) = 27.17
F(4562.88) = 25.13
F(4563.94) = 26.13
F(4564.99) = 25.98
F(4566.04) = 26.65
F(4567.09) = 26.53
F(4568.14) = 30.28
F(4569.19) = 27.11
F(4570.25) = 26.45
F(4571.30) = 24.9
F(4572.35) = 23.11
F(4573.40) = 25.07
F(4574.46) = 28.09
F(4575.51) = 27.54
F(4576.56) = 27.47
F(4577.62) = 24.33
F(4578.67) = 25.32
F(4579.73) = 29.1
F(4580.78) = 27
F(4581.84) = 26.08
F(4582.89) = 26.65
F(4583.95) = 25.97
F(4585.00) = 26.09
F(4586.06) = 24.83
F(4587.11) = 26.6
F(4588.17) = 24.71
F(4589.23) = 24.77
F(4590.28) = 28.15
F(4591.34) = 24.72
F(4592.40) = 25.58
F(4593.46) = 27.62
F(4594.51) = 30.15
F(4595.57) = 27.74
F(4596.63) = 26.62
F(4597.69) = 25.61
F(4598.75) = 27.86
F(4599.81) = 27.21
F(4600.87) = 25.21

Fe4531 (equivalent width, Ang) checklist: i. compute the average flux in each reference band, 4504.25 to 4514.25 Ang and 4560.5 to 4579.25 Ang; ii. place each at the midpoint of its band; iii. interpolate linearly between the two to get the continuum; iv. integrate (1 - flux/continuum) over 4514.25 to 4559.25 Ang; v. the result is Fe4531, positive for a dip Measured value 1.23 Ang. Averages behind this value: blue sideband 26.9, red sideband 26.4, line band 26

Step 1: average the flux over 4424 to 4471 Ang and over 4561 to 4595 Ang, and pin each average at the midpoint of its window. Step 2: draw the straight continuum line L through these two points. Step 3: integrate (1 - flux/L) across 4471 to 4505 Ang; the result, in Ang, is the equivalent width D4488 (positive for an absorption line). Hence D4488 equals -1.7 Ang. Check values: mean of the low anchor 25.2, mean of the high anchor 26.4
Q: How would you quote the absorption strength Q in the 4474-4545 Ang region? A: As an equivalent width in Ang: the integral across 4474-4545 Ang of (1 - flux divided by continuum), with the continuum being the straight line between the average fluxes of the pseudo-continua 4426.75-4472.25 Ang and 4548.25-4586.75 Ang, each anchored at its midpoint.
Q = -2.26 Ang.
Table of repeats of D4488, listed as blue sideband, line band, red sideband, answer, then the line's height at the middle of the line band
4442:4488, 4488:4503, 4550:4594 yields -0.7 Ang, 25.7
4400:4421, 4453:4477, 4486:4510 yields 1.6 Ang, 26.1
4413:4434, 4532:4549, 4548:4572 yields -0.2 Ang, 26.1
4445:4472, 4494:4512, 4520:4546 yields -0.9 Ang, 25.6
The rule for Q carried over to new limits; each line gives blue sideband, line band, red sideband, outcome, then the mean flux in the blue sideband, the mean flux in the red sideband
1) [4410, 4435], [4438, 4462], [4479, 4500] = 1.2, 25.5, 26.8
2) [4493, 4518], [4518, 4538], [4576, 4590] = 0.7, 26.8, 26.1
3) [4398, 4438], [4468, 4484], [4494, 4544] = -0.3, 25.1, 26.5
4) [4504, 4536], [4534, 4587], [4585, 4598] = -0.3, 25.9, 26.4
